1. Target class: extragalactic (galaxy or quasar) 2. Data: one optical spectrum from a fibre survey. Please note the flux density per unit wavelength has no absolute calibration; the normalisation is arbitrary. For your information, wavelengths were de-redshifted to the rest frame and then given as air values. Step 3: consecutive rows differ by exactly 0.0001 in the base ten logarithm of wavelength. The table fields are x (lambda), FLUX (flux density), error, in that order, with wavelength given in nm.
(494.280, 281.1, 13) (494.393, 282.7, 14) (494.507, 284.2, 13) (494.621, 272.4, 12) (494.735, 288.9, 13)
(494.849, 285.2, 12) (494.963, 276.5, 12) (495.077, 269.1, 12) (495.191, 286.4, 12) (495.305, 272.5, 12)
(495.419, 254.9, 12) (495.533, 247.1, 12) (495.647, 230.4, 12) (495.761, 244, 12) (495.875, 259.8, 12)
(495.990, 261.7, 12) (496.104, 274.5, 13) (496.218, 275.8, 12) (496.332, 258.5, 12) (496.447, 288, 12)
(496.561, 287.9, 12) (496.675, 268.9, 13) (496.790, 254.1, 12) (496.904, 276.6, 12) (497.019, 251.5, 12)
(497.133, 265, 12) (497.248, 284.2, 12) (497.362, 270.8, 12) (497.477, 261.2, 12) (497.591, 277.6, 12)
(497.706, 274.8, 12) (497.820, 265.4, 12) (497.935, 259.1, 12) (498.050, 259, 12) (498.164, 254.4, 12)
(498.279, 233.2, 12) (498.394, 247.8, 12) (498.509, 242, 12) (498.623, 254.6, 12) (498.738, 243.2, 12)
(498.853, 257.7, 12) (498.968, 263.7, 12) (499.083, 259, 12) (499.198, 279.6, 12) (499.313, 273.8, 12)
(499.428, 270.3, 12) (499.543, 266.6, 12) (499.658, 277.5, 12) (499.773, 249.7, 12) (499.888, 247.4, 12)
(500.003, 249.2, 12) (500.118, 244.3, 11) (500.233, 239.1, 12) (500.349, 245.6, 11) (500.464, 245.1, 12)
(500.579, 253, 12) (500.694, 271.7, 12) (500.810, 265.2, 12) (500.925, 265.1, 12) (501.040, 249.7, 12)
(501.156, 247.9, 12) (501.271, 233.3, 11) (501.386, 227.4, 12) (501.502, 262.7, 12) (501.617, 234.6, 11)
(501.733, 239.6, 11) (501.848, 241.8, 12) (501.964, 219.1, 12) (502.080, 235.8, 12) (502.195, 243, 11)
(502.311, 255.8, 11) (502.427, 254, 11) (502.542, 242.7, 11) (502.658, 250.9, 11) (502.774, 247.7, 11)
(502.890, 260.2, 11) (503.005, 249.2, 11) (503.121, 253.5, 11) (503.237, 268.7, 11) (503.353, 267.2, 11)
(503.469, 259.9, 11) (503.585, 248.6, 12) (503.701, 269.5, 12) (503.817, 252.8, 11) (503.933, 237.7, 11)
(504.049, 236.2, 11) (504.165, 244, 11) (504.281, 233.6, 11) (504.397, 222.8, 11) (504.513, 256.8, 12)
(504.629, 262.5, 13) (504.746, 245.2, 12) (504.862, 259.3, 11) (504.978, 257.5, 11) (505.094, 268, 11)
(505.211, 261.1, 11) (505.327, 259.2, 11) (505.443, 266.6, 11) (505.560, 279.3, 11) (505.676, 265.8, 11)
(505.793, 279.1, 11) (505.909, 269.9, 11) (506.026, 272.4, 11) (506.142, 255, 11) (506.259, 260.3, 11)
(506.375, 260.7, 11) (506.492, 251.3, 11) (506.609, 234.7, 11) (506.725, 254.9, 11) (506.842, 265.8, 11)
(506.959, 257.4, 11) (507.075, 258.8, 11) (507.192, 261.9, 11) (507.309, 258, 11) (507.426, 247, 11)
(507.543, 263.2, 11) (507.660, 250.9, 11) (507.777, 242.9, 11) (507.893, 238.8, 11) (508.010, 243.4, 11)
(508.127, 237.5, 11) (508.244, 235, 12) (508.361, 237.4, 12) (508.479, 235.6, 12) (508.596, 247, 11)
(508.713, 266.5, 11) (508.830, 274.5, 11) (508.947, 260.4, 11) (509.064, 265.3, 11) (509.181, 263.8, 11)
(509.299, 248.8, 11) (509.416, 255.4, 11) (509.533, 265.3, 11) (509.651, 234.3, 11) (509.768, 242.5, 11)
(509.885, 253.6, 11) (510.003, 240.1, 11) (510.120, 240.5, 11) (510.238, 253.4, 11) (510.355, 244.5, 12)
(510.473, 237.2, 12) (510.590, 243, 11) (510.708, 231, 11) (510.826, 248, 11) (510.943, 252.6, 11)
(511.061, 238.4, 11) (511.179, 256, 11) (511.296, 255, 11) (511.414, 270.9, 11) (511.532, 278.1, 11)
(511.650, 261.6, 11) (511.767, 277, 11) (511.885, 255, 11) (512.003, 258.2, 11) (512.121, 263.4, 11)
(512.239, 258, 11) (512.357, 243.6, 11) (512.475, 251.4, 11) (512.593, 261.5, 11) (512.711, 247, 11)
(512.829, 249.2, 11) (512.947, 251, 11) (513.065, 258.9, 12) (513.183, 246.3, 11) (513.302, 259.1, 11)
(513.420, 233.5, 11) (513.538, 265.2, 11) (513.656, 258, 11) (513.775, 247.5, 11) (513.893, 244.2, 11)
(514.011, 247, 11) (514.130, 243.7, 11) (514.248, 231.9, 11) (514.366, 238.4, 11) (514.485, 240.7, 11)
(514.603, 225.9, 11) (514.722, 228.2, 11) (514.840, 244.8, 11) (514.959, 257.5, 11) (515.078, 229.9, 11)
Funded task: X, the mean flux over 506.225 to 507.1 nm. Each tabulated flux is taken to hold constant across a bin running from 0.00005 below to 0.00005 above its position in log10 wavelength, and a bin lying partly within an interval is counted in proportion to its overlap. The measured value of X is 255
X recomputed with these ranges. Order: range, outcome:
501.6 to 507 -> 254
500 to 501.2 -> 252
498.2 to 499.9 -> 258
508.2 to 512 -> 252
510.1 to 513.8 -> 253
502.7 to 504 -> 256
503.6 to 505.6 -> 253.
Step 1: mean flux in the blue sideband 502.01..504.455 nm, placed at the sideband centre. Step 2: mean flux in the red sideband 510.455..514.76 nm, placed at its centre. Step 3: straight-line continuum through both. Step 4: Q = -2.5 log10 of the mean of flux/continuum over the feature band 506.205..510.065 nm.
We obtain -0.01 mag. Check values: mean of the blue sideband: 249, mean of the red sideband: 250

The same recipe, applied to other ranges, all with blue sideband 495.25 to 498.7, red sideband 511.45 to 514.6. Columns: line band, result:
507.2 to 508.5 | 0.044 mag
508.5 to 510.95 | 0.016 mag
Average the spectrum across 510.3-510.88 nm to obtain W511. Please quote 240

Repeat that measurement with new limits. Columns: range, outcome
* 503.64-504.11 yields 249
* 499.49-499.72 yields 272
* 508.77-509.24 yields 266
